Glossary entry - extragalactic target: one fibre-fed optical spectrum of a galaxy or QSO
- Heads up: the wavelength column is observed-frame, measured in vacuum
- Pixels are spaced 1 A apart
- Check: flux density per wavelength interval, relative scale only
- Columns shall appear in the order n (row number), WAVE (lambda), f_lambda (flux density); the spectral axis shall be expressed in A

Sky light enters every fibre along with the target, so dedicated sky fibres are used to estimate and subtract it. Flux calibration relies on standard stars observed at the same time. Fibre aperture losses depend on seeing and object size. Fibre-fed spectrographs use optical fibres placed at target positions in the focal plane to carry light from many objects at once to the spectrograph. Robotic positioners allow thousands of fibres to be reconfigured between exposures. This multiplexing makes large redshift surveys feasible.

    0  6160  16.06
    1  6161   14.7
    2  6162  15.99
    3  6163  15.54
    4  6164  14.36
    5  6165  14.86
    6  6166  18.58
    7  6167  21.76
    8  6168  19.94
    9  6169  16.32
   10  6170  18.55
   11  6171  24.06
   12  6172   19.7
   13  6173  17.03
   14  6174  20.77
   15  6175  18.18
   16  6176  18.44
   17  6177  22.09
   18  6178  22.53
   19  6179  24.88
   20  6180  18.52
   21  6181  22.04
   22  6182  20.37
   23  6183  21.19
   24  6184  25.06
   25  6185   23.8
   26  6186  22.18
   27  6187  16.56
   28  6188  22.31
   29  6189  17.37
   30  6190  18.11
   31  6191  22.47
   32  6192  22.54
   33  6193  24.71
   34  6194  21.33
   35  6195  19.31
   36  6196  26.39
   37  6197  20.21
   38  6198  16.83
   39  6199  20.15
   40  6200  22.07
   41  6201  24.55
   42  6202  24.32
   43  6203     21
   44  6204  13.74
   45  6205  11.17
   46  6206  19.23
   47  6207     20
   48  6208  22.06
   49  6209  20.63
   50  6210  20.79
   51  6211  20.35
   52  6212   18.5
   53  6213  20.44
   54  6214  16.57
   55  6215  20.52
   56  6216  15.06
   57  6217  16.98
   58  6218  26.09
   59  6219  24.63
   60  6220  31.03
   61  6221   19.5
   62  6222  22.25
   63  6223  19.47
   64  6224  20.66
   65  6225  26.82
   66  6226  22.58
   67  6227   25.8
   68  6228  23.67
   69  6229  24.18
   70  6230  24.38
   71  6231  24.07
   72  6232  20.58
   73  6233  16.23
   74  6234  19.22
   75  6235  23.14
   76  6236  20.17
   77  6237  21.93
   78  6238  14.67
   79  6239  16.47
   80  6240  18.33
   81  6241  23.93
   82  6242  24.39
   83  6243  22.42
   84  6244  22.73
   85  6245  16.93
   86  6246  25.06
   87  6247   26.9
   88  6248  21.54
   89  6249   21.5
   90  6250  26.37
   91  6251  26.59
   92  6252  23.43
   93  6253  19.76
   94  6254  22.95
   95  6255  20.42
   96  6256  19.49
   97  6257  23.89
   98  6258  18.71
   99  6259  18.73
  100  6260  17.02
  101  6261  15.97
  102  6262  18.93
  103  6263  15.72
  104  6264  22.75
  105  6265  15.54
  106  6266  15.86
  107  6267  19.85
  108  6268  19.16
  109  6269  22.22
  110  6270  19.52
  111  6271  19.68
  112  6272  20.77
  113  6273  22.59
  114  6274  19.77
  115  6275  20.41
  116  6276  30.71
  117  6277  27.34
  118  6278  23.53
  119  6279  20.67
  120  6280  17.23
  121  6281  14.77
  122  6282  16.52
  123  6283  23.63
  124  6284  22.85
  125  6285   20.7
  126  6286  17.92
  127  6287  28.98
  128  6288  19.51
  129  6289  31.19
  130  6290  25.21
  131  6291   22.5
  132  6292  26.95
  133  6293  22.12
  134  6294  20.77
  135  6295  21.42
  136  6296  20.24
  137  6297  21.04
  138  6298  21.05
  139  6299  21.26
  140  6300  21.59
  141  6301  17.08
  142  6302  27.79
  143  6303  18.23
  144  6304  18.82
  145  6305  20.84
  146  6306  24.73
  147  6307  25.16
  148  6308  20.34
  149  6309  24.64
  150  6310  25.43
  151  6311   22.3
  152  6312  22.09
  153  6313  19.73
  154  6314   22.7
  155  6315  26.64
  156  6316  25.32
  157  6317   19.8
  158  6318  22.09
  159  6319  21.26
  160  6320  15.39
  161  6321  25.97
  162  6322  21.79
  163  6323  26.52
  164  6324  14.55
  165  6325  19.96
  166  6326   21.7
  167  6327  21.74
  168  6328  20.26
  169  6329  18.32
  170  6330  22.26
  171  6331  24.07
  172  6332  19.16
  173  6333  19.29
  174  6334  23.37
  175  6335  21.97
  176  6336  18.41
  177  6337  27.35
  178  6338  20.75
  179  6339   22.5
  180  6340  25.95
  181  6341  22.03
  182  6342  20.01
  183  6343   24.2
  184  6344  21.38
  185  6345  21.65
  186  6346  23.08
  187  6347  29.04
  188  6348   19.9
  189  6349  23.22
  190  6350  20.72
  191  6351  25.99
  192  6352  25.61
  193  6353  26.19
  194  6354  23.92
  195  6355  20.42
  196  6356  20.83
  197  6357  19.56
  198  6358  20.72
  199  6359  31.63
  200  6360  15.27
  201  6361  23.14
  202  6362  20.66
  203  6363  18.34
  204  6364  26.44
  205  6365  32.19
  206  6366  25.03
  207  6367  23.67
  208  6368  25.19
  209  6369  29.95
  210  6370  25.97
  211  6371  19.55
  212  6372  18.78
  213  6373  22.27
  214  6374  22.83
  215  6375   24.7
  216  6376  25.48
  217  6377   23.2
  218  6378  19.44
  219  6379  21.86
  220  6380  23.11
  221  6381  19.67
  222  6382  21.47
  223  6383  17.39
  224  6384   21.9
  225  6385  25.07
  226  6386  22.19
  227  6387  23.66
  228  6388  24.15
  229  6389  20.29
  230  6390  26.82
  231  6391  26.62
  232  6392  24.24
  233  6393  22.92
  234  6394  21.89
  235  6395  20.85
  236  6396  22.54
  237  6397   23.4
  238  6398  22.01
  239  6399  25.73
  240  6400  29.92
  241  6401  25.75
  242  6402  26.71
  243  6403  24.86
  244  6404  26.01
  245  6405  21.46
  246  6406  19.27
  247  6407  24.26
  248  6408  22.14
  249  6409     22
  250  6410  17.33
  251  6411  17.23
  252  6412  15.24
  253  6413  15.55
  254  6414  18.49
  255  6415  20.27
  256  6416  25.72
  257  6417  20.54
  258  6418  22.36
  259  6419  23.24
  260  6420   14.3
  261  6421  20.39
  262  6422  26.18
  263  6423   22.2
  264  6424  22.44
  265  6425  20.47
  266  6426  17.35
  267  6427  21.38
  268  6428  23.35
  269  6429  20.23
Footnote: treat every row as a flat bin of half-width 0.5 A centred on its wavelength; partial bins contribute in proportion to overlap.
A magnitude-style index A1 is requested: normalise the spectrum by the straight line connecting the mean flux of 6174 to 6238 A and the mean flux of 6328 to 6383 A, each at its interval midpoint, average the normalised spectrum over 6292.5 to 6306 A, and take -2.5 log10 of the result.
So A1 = 0.05 mag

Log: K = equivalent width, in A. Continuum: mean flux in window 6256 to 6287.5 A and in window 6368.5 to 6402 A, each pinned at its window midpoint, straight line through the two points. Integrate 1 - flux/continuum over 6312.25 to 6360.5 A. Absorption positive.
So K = -0.3 A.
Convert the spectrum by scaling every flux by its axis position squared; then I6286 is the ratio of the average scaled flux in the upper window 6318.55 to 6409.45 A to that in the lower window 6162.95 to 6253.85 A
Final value 1.14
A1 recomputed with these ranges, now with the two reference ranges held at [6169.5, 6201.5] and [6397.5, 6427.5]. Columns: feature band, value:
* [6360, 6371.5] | -0.12 mag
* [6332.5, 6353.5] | -0.07 mag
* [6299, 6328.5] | -0.02 mag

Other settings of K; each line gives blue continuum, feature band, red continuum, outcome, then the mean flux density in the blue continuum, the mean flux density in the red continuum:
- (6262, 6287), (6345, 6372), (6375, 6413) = -2.0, 20.5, 22.6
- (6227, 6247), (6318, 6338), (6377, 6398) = 0.8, 21.4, 22.5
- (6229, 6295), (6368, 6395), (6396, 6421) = -1.5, 21.3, 21.8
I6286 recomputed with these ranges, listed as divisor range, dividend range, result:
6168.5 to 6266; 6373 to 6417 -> 1.14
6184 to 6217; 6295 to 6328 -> 1.12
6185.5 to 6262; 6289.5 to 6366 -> 1.10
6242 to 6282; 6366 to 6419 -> 1.12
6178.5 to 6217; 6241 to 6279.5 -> 1.07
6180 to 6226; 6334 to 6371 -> 1.17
